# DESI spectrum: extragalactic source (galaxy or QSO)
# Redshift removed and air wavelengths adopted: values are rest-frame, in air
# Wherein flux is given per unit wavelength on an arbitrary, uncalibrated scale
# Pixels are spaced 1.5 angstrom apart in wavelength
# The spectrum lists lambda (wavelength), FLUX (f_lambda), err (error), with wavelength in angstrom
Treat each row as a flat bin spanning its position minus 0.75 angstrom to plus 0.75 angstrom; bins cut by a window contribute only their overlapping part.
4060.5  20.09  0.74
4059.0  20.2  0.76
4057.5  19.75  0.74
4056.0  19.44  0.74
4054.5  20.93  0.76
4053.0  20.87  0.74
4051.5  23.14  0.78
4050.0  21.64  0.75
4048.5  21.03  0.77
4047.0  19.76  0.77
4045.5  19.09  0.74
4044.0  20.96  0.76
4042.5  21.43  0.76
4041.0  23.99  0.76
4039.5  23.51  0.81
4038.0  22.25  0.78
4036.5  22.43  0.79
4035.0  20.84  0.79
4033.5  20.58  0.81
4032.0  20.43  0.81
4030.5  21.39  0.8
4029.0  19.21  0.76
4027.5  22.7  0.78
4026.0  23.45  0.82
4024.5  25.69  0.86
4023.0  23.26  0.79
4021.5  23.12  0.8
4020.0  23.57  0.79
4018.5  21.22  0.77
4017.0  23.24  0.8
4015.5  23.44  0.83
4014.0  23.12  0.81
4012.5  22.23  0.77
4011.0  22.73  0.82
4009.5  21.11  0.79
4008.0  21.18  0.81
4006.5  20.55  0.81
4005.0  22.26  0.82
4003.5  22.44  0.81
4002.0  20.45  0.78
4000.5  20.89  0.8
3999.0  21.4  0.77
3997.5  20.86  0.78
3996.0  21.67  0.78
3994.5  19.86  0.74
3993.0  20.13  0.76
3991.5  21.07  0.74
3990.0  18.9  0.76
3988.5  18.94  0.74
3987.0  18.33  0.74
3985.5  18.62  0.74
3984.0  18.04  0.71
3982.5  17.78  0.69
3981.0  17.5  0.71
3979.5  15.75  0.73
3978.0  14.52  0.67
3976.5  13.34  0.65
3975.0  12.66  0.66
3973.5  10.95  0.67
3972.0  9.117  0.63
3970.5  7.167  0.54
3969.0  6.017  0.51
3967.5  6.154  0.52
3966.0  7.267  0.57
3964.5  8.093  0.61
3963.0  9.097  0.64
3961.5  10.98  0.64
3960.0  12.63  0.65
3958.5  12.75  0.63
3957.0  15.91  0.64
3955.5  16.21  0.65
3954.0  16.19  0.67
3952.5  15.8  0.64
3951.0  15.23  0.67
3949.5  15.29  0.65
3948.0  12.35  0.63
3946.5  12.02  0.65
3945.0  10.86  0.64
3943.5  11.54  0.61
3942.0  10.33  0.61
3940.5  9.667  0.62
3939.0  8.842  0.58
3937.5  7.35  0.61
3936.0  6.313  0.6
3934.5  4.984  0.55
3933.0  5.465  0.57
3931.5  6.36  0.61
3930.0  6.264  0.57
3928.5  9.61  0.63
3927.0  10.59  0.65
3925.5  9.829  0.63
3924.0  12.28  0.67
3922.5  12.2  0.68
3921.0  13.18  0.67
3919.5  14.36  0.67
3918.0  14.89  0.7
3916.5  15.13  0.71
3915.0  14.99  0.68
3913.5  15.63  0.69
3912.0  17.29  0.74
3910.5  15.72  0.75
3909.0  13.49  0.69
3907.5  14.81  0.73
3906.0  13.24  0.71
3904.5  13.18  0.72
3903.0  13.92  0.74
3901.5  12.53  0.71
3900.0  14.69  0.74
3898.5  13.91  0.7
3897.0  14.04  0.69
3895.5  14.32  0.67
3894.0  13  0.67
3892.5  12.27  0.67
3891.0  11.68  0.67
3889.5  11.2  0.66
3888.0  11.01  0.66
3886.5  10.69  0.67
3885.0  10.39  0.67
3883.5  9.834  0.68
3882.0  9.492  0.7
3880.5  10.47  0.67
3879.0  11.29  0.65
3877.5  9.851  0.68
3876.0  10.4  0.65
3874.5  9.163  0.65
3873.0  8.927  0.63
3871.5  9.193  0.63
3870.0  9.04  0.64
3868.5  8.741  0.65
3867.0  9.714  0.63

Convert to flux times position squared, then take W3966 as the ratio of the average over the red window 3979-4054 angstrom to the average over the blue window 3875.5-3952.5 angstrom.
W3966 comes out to 1.9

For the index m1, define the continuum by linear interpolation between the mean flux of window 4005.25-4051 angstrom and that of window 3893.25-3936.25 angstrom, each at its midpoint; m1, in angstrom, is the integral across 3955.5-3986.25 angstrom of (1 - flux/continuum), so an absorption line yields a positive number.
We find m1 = 8.7 angstrom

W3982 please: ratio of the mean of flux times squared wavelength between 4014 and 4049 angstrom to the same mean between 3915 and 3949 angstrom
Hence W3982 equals 2.2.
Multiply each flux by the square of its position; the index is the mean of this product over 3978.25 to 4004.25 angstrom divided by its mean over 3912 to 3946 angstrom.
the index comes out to 1.89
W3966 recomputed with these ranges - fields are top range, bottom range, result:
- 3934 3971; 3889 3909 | 0.83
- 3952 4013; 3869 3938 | 1.48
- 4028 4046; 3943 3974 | 1.93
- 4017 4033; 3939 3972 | 2.04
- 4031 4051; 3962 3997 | 1.53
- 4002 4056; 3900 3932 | 1.80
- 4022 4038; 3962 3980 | 2.28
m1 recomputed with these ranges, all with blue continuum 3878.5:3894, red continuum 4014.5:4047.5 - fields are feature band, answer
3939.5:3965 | 5.4 angstrom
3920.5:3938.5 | 7.0 angstrom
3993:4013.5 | -1.4 angstrom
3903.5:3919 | -2.3 angstrom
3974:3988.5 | 1.6 angstrom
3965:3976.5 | 5.7 angstrom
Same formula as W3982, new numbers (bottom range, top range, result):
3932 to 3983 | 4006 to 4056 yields 2.01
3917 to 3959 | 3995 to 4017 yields 1.99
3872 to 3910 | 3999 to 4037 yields 1.97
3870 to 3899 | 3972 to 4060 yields 1.98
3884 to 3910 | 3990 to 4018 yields 1.77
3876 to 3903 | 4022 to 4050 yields 1.98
